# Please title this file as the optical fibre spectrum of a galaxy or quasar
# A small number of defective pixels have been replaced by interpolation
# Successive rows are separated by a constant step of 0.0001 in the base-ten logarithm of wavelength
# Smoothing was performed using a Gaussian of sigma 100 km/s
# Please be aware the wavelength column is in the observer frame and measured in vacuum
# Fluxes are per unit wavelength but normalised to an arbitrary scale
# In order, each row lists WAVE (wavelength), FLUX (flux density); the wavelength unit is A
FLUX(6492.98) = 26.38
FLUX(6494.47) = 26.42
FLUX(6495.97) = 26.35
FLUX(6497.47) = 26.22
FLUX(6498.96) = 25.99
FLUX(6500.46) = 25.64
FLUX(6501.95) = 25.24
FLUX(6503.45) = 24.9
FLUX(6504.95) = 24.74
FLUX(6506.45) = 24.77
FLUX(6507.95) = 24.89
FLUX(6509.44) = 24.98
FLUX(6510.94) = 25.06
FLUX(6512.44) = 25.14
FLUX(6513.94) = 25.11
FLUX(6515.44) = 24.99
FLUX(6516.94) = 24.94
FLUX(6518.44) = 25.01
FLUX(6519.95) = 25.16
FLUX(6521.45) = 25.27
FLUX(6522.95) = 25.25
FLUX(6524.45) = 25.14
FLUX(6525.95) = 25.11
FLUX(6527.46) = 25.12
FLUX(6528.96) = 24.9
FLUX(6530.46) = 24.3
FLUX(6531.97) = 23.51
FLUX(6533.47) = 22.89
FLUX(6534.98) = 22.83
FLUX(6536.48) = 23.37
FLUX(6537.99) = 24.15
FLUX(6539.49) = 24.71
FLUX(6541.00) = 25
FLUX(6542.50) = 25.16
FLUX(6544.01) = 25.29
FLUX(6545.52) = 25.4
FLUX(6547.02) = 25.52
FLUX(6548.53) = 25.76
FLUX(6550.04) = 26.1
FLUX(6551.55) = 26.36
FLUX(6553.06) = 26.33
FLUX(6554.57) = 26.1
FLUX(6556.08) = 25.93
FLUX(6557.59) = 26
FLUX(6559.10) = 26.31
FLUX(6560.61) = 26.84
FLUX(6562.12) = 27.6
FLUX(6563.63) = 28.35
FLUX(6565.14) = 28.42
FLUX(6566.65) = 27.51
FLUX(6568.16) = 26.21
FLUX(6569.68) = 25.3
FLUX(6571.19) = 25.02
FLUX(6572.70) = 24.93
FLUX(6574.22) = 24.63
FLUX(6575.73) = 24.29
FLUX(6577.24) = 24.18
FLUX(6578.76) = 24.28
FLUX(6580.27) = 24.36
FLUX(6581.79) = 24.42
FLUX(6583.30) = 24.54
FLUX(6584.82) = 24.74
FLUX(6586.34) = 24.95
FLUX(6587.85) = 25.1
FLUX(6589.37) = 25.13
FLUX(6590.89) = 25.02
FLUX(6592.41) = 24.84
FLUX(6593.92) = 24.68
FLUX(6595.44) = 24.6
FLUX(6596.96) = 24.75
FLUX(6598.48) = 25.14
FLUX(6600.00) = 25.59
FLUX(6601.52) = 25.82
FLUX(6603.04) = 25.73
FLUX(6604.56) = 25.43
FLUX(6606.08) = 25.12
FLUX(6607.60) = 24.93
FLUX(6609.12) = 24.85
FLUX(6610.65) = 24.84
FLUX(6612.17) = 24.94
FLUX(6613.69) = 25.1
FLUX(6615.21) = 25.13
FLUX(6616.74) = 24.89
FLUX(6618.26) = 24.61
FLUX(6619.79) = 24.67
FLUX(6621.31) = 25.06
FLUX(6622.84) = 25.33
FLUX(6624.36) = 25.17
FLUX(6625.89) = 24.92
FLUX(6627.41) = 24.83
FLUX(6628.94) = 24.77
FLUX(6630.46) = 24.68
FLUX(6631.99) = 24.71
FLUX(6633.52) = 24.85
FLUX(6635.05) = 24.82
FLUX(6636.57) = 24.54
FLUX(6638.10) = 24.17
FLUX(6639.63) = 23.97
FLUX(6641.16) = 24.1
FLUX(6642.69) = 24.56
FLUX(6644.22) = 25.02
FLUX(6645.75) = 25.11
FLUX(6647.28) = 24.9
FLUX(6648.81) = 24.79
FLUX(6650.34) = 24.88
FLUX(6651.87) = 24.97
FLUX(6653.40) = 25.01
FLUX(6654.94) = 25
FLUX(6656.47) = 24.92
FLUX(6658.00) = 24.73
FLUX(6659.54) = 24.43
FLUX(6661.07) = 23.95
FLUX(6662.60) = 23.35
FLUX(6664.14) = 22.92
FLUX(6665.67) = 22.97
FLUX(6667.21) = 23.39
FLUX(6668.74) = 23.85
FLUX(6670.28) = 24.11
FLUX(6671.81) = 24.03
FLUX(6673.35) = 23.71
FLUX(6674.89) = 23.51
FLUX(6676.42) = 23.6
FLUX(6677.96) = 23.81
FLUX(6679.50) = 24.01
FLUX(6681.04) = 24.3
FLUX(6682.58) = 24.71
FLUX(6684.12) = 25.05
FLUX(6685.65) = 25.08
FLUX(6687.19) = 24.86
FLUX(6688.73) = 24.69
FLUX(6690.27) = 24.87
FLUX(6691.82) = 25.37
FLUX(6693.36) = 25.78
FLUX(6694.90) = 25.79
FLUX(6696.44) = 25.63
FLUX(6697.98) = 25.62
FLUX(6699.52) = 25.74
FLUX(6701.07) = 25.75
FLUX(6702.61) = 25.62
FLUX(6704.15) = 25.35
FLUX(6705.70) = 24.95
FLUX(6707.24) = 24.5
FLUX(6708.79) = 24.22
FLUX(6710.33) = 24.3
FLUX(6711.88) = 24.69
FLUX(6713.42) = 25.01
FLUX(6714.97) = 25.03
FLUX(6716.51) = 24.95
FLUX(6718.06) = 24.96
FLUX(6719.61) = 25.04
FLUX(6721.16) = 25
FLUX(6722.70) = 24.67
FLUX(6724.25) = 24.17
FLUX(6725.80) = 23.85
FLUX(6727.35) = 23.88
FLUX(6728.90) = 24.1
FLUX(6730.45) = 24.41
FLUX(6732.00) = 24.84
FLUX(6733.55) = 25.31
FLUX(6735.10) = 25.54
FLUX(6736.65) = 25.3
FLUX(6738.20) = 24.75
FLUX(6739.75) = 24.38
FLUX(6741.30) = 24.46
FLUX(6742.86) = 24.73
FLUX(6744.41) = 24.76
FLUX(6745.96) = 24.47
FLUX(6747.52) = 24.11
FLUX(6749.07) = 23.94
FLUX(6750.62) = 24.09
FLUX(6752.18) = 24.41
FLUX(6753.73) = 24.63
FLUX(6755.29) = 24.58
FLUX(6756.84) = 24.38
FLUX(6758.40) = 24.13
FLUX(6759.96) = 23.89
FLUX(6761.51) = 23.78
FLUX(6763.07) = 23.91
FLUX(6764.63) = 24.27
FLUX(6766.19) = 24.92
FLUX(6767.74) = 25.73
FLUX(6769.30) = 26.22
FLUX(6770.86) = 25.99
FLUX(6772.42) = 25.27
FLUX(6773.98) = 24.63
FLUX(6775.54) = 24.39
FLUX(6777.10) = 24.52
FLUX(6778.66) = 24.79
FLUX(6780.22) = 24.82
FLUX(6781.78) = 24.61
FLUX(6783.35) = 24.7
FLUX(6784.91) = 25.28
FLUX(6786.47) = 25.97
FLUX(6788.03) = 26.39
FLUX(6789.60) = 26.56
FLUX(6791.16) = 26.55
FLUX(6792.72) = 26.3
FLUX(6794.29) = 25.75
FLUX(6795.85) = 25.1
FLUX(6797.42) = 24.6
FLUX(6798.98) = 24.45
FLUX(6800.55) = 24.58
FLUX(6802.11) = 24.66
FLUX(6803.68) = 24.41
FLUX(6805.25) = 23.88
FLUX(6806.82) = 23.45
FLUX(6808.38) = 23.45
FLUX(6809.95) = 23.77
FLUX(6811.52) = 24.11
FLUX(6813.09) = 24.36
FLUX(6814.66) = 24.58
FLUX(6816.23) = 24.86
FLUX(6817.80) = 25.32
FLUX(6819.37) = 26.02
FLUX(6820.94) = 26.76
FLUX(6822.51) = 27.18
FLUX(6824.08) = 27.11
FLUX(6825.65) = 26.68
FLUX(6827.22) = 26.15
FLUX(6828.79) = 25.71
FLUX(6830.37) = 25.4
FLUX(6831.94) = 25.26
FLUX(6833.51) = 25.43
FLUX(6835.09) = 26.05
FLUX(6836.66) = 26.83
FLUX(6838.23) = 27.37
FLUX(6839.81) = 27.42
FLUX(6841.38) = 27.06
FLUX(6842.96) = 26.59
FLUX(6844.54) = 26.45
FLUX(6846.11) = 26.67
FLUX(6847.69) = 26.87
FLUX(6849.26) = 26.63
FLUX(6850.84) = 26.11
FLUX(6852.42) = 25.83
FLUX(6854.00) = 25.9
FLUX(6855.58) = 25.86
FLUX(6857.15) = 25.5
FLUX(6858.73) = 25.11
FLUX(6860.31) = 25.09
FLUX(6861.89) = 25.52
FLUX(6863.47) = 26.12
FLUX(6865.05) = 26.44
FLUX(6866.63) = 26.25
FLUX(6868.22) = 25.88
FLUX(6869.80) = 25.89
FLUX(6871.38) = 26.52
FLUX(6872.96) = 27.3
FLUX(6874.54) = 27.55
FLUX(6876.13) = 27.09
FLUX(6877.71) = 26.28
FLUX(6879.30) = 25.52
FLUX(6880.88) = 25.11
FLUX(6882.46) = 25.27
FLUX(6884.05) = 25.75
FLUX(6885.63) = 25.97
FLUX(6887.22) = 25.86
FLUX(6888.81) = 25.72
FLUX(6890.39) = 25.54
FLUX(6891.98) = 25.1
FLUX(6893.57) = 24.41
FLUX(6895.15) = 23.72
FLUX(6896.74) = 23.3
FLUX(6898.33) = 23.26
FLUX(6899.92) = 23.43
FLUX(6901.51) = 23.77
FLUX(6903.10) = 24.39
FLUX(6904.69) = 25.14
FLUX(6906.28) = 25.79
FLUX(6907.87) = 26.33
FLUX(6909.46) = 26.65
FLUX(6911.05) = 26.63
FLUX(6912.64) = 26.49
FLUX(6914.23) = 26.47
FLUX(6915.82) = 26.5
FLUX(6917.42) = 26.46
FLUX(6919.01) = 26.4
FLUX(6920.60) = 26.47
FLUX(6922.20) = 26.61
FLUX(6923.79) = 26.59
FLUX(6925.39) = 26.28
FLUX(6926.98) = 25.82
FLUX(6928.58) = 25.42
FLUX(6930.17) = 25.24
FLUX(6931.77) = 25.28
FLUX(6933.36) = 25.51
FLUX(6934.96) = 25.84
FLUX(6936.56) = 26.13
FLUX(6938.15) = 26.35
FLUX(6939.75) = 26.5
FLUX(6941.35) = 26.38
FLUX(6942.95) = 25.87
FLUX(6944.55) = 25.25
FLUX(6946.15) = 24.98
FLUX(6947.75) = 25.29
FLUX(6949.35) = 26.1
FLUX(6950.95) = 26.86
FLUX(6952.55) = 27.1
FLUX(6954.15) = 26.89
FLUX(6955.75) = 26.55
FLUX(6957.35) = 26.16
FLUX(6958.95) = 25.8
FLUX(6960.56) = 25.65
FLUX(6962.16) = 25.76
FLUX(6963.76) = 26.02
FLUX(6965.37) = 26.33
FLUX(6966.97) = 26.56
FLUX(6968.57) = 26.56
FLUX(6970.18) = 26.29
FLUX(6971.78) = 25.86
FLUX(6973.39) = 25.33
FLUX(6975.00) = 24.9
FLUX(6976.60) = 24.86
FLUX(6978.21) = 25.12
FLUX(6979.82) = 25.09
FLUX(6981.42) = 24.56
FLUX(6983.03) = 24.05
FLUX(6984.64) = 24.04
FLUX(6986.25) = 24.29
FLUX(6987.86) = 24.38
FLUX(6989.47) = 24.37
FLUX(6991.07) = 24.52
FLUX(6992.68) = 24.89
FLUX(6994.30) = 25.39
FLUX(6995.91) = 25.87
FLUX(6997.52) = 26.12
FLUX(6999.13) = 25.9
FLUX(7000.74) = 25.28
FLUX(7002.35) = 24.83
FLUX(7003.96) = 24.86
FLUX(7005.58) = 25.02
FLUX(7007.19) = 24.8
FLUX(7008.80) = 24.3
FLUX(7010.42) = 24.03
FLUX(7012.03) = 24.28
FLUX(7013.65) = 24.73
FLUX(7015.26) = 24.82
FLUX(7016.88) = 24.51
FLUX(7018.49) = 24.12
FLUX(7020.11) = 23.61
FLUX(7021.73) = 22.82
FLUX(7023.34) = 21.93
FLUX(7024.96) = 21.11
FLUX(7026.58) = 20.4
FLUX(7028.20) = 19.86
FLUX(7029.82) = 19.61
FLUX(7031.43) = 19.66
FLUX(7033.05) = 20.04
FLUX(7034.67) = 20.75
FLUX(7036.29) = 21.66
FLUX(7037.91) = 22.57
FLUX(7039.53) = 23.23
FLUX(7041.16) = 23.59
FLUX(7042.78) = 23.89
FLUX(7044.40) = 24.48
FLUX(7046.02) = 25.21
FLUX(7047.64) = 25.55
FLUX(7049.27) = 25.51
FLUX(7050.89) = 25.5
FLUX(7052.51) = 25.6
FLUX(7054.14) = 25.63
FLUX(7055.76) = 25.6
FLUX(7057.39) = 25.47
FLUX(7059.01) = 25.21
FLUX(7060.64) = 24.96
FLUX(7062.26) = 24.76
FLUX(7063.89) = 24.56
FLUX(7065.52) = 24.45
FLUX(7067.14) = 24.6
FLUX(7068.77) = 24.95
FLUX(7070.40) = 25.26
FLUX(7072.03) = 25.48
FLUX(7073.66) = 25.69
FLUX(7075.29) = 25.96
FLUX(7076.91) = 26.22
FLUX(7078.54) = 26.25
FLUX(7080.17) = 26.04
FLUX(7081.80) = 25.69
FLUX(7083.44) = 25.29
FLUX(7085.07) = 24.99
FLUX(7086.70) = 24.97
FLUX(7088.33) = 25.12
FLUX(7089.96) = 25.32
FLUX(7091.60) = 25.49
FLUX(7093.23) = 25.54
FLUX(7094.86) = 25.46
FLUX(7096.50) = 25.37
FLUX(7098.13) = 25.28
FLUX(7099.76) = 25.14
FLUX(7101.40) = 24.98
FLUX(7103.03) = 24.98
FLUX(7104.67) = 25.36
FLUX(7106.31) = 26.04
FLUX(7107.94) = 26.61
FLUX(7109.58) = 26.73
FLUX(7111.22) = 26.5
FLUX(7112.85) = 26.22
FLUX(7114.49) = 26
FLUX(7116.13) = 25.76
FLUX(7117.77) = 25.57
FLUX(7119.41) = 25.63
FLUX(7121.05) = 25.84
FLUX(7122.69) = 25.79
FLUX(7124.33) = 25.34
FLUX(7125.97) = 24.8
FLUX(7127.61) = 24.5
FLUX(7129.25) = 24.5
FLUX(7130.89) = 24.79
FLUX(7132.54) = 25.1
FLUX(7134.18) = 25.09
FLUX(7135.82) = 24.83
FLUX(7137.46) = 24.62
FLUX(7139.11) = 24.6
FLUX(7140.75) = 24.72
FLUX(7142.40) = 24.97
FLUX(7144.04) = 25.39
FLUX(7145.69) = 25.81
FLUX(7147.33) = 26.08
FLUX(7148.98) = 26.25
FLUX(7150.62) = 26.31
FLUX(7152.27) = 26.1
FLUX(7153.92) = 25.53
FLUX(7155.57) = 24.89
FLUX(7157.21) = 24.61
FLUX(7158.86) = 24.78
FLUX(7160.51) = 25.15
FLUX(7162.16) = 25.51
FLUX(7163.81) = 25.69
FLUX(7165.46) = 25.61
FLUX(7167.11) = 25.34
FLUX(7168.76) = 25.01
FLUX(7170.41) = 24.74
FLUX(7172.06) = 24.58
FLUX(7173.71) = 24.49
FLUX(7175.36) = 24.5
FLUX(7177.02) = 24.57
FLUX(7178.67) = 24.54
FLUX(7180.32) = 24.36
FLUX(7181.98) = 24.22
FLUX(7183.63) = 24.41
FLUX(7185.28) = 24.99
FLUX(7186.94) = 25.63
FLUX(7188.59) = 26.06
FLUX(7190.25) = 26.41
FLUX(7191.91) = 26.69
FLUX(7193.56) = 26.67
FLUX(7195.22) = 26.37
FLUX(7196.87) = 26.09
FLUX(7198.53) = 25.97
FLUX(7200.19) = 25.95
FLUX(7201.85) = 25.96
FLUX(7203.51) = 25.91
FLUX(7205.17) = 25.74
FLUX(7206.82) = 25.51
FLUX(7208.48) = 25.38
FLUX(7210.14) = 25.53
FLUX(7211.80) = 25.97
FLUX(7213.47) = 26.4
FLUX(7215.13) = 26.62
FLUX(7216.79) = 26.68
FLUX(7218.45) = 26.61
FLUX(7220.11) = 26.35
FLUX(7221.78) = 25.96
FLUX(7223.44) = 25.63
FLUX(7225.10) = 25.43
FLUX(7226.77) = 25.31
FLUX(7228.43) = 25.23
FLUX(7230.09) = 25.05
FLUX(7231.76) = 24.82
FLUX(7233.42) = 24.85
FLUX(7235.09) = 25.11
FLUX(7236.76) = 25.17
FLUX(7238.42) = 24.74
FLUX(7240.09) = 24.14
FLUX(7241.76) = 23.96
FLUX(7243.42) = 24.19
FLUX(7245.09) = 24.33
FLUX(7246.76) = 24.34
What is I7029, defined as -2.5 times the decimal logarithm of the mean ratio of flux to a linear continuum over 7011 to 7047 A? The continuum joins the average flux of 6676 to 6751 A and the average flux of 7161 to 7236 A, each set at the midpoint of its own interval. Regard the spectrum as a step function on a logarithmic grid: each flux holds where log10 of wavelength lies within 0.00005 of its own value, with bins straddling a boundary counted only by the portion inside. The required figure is 0.12 mag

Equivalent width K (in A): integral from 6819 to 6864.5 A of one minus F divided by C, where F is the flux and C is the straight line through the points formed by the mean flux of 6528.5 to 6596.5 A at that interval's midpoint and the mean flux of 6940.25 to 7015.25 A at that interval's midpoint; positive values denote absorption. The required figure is -1.6 A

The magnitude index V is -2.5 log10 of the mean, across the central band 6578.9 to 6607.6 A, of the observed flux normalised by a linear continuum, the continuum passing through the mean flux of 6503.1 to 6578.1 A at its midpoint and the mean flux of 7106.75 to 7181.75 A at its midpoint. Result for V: 0.013 mag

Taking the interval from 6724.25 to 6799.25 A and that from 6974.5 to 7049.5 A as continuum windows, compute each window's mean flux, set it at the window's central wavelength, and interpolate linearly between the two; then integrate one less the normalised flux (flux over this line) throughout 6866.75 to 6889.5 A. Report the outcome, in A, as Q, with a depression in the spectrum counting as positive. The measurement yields -1.7 A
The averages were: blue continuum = 24.8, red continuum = 23.8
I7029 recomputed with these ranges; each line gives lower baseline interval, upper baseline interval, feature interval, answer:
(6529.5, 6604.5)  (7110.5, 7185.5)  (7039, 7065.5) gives 0.012 mag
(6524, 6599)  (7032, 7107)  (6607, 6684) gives 0.029 mag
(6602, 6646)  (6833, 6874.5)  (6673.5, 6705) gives 0.015 mag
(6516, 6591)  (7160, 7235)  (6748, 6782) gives 0.031 mag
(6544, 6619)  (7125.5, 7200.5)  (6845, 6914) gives -0.014 mag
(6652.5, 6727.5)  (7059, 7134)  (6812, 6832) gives -0.040 mag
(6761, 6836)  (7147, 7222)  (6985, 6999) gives 0.017 mag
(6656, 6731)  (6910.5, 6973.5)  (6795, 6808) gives 0.038 mag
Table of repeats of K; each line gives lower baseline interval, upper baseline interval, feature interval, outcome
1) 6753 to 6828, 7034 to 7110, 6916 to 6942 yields -1.1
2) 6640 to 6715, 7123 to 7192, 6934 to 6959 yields -1.2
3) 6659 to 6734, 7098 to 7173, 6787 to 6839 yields -1.4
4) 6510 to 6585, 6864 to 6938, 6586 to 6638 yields 0.8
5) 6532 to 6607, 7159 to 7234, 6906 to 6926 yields -0.8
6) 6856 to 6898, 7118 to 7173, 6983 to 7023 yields 1.3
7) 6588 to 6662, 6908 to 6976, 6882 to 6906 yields 1.1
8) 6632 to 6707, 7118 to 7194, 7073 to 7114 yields -0.8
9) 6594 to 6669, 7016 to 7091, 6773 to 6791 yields -0.5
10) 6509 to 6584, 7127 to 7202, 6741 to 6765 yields 0.9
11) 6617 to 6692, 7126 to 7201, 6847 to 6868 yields -1.0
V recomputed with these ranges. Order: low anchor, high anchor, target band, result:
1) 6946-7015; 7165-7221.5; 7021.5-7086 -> 0.06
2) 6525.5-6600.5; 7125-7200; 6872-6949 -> -0.02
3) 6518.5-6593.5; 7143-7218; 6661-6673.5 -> 0.08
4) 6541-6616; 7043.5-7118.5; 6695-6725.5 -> 0.02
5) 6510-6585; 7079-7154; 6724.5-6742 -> 0.03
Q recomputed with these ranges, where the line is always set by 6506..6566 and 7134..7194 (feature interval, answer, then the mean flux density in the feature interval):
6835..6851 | -0.95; 26.8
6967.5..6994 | 0.31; 25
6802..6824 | 0.38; 24.8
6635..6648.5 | 0.40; 24.6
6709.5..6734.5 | 0.65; 24.6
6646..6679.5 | 1.55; 24.1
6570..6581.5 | 0.35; 24.6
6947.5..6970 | -0.91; 26.3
